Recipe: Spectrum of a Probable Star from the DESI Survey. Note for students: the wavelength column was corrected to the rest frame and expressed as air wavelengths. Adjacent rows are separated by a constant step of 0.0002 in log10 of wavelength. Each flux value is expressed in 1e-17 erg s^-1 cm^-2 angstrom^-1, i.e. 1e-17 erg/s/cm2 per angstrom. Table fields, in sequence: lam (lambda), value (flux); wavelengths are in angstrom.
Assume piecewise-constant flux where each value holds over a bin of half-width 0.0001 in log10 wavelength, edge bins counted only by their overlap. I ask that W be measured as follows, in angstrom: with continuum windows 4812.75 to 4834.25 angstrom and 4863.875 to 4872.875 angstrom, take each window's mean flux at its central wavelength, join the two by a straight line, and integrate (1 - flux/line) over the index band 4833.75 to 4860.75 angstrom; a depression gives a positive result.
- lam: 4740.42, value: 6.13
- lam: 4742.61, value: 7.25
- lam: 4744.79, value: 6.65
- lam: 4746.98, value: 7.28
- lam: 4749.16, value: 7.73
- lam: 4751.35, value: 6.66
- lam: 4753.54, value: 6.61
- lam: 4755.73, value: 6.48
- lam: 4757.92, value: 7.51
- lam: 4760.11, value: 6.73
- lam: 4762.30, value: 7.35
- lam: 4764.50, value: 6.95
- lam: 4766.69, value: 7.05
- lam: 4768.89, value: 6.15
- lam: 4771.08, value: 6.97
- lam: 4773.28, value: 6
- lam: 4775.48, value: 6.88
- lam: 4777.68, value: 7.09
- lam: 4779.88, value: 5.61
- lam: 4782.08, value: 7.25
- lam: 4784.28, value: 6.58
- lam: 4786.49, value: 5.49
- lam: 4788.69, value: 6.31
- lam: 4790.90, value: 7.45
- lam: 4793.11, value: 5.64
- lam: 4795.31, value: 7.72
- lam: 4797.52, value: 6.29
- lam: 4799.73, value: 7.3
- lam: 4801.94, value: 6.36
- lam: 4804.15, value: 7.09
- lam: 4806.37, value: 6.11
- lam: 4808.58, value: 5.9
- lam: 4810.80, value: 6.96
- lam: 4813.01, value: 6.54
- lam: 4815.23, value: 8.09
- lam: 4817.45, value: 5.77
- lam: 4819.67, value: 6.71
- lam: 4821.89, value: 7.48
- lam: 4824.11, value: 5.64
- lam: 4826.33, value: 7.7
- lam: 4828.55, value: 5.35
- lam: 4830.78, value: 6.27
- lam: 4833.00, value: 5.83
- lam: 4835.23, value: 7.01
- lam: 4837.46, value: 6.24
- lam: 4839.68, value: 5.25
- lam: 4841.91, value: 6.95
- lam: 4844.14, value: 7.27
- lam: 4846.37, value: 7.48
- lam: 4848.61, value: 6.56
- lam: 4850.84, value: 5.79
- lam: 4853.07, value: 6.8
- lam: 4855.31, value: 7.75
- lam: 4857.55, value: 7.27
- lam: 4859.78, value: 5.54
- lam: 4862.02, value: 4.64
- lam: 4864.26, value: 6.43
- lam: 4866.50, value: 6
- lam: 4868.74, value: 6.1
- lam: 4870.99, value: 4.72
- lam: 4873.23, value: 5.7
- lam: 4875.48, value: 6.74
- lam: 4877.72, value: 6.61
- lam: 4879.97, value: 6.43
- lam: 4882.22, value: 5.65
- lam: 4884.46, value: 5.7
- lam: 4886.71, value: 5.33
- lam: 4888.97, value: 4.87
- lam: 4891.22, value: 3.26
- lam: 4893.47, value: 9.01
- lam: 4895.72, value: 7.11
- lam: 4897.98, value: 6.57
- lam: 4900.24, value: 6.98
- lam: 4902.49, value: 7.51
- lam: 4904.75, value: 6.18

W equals -2.4 angstrom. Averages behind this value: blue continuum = 6.54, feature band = 6.65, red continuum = 5.75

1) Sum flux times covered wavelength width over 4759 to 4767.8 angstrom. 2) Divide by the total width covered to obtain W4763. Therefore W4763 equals 7.02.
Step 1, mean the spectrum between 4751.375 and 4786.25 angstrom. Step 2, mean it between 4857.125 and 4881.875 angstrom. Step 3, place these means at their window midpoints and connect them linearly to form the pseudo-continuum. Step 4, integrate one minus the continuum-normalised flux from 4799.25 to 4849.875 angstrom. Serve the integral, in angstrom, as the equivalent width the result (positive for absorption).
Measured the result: -2.3 angstrom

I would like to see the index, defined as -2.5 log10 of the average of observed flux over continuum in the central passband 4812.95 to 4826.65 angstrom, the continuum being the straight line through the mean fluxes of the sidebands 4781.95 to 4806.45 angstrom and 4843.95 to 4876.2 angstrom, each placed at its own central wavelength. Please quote -0.05 mag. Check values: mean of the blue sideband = 6.63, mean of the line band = 6.82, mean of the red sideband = 6.28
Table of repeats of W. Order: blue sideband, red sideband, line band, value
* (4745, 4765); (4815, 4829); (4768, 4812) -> 1.7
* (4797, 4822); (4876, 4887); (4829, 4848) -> -0.2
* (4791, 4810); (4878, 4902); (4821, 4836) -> 0.0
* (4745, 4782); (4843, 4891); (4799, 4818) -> -0.5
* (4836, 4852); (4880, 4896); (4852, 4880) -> -0.1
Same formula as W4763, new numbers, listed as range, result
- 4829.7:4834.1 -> 6.06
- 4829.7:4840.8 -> 6.12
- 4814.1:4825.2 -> 6.74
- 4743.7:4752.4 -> 7.08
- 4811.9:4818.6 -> 6.8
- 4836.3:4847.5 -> 6.64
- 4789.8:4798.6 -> 6.78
